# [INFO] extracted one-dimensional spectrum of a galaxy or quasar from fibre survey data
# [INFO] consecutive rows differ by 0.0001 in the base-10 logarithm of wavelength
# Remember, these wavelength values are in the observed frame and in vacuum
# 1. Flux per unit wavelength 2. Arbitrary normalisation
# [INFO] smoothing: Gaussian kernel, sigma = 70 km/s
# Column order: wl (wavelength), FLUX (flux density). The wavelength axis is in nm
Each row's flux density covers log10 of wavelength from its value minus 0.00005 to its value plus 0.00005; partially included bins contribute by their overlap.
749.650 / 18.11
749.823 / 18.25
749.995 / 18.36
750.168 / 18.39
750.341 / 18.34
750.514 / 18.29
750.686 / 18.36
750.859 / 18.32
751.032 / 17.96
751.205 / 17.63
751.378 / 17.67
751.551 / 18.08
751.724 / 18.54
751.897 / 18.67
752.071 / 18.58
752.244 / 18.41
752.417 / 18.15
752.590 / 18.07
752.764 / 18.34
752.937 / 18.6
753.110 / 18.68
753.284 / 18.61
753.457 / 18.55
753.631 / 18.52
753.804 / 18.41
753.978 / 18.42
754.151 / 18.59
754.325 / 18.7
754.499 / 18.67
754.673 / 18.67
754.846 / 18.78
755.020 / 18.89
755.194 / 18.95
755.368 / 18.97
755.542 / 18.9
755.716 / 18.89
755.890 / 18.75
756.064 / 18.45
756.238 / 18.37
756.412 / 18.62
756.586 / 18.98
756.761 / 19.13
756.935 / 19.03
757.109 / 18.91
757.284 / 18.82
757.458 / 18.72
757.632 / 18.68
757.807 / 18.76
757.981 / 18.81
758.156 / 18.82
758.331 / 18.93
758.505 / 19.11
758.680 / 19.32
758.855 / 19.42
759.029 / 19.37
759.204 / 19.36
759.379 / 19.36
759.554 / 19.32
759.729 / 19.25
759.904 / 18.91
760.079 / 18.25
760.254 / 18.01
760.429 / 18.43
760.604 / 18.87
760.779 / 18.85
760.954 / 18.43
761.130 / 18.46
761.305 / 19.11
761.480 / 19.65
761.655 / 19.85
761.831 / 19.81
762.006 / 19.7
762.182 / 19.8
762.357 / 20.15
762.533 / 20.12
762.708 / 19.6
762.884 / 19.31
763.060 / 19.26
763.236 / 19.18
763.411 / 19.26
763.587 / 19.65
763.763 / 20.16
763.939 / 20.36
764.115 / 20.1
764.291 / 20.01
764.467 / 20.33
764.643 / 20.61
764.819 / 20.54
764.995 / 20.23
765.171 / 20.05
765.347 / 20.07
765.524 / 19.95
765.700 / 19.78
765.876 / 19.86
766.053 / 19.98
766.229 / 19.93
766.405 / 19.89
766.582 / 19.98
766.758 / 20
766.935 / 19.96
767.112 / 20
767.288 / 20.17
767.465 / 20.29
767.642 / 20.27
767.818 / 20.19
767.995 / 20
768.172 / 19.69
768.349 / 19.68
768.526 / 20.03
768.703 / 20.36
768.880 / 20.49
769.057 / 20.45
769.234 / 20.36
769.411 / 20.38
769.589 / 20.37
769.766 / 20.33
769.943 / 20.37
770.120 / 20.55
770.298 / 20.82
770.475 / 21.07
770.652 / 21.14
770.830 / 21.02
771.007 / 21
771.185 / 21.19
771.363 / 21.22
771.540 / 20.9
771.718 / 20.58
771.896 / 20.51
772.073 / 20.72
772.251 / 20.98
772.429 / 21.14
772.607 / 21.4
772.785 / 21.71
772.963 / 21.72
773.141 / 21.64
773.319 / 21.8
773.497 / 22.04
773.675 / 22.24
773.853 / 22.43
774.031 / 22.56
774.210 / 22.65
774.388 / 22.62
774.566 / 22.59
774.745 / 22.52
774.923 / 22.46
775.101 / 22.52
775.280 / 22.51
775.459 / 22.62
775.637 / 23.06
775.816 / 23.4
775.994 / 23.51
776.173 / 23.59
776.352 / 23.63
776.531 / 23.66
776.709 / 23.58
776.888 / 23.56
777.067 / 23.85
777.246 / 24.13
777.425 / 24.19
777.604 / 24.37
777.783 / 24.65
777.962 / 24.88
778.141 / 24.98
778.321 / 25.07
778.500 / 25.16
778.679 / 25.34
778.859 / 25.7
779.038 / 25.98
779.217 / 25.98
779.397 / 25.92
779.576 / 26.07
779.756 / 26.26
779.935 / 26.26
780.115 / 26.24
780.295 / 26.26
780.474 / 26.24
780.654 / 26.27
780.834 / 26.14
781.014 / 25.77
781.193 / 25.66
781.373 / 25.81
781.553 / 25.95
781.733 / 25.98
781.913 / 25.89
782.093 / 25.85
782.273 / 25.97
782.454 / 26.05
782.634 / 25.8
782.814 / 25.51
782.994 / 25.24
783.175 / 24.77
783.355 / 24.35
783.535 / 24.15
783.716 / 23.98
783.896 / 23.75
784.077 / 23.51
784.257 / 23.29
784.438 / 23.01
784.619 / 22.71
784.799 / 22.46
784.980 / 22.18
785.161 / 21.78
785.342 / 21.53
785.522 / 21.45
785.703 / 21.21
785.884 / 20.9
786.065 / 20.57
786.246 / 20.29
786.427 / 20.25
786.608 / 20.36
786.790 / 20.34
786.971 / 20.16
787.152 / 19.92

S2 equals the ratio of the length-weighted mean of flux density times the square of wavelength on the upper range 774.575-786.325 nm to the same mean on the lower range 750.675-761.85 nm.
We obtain 1.4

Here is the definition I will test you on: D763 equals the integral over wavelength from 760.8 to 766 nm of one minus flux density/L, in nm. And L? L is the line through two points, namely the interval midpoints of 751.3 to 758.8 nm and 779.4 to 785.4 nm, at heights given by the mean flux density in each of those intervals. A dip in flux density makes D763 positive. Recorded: 0.20 nm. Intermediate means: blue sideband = 18.7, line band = 19.8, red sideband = 24.9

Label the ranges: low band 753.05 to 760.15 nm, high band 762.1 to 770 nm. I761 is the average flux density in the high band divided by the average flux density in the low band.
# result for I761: 1.06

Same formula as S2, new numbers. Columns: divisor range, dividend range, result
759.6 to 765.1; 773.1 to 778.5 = 1.24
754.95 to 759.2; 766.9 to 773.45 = 1.13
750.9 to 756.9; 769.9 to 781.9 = 1.34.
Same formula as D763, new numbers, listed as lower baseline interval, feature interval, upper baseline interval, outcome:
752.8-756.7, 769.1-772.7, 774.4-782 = 0.320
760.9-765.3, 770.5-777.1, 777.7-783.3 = 0.363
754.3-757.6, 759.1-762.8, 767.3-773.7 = 0.052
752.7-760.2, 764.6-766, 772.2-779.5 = 0.053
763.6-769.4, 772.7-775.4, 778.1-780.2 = 0.139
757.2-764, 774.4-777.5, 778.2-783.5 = 0.120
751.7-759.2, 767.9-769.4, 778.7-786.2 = 0.101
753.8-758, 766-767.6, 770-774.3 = 0.038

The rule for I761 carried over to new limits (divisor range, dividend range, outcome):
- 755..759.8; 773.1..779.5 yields 1.25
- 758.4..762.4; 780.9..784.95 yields 1.29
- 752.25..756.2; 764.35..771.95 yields 1.09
